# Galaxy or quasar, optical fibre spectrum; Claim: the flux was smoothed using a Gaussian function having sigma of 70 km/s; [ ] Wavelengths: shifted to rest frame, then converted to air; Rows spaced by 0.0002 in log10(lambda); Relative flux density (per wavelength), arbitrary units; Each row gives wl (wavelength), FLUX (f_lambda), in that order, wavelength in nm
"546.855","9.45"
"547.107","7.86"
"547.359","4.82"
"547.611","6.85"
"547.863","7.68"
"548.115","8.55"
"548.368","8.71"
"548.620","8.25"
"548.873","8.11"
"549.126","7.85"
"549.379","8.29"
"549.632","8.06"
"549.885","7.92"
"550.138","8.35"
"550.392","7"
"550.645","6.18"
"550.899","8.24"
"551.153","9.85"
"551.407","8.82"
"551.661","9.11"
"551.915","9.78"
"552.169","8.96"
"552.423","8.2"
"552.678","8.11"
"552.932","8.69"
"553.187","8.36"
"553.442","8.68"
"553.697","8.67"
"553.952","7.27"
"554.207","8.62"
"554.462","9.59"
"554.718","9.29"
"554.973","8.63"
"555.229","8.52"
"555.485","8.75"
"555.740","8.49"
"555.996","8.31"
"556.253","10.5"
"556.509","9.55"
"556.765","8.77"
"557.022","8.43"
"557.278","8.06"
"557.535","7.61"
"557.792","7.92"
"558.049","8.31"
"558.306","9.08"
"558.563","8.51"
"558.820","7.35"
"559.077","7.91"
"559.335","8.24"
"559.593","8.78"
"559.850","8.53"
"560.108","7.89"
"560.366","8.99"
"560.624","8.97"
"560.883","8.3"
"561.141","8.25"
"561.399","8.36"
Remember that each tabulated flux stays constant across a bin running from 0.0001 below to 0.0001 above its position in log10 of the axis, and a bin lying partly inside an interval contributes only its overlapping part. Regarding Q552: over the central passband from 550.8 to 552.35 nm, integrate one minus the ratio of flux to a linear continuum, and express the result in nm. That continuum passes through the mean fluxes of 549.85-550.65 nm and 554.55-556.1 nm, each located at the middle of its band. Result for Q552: -0.26 nm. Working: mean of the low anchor 7.48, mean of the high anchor 8.69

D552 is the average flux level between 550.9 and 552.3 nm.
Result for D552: 9.21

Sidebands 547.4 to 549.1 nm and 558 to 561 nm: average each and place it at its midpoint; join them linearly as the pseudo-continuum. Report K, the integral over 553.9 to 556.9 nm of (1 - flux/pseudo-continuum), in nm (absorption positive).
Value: -0.252 nm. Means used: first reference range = 7.86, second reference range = 8.41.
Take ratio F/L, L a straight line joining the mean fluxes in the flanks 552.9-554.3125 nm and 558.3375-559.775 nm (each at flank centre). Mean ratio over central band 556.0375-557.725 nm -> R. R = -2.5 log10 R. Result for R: -0.06 mag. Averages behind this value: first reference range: 8.35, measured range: 8.76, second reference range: 8.24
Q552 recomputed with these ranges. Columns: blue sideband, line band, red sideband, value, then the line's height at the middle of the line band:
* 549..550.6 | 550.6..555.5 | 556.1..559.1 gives -0.33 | 8.11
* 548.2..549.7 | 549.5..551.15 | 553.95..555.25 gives 0.11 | 8.36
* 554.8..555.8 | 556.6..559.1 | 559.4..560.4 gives 0.10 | 8.56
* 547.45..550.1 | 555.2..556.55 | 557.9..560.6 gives -0.12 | 8.26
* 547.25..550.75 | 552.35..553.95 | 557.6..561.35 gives -0.09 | 7.92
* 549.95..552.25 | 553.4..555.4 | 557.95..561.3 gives -0.05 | 8.43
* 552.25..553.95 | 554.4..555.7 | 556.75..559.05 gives -0.09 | 8.3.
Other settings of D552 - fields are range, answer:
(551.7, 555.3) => 8.68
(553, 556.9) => 8.8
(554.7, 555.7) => 8.72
